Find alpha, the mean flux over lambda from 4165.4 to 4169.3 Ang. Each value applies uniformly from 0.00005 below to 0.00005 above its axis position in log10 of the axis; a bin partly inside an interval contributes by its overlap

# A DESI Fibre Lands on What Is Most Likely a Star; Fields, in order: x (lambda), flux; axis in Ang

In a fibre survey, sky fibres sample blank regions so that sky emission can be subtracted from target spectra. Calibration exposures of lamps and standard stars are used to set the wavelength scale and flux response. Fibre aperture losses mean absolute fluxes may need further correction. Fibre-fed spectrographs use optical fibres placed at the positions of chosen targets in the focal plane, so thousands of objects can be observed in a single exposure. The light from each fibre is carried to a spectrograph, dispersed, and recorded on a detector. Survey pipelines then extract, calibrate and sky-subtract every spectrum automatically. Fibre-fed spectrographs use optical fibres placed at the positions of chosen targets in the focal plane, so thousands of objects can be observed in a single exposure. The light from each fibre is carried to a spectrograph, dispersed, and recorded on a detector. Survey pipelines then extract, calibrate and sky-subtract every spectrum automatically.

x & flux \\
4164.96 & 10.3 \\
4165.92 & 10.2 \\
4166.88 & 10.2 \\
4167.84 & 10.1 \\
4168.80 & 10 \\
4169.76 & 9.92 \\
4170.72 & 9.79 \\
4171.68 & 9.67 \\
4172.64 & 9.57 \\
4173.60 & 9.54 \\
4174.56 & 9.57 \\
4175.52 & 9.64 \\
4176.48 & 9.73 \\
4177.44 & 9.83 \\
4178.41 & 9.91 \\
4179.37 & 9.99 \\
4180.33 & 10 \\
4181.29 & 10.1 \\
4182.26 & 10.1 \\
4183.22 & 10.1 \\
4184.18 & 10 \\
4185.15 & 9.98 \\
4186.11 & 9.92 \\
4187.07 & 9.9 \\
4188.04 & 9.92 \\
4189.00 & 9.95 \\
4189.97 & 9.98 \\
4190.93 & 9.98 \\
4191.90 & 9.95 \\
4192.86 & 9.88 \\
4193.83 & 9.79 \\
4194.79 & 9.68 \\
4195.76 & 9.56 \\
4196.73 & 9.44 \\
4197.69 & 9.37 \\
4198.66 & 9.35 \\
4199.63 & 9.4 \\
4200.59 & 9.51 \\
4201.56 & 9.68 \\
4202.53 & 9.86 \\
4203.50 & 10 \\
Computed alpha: 10.1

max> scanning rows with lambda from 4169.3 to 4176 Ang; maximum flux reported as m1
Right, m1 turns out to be 9.92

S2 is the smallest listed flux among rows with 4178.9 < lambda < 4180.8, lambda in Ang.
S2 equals 9.99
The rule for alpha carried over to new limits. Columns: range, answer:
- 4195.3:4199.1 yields 9.43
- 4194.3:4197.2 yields 9.55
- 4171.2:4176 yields 9.61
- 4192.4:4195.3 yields 9.77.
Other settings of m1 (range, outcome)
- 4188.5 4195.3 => 9.98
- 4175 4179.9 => 9.99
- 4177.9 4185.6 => 10.1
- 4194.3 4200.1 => 9.68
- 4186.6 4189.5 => 9.95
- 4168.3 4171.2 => 10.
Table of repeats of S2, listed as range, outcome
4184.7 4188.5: 9.9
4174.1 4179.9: 9.57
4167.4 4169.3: 10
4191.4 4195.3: 9.68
